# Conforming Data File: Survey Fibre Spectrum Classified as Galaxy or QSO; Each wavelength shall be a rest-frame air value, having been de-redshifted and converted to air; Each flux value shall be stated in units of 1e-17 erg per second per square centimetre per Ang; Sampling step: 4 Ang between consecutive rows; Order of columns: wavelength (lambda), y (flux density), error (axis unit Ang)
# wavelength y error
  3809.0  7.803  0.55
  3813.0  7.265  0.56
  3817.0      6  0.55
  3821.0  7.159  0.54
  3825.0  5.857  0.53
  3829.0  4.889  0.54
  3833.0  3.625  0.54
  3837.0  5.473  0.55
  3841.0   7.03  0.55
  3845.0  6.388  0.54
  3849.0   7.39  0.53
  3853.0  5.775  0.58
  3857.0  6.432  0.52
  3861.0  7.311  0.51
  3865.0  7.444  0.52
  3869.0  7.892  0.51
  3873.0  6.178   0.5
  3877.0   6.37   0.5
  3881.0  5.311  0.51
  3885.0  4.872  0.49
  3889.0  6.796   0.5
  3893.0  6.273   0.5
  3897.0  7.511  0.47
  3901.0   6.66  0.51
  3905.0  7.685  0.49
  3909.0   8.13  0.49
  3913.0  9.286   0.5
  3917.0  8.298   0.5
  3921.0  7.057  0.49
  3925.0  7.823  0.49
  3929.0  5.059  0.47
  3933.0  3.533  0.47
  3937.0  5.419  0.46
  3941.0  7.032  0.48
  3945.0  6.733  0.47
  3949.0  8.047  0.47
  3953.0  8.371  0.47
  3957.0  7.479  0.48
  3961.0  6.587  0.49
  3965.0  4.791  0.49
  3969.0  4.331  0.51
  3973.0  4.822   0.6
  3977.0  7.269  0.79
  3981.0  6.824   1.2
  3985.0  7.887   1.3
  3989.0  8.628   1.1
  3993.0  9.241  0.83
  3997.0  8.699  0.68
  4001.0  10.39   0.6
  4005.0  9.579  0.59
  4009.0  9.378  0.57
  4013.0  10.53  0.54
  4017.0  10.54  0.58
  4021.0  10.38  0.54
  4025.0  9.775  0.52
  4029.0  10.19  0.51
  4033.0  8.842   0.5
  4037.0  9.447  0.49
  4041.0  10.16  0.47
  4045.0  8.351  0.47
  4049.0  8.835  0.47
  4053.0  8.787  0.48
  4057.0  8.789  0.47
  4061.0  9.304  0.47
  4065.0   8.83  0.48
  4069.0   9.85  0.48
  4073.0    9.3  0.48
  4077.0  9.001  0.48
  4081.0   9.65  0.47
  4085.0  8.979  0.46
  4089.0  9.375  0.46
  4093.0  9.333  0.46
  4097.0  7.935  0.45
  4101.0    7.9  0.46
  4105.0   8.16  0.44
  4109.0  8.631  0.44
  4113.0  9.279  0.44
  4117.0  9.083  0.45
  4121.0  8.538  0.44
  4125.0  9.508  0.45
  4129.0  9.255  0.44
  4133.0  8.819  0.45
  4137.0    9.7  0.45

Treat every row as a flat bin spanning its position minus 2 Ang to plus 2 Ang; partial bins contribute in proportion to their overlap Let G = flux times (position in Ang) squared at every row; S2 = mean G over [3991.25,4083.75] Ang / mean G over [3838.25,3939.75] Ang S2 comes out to 1.52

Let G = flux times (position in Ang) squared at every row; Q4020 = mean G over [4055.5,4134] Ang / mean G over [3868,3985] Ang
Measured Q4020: 1.47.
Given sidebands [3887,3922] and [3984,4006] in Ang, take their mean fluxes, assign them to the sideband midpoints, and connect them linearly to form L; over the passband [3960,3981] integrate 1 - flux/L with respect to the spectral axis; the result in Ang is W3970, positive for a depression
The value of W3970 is 7.38 Ang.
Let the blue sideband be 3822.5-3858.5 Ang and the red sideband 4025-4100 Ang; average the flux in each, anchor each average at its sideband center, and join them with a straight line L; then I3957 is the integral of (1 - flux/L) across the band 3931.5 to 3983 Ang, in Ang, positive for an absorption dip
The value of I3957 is 9.00 Ang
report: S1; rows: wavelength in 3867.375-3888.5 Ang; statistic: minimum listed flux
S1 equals 4.872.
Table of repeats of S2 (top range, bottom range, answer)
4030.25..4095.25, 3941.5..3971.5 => 1.47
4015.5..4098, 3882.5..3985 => 1.48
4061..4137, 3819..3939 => 1.54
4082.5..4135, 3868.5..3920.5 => 1.40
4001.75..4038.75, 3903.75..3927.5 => 1.30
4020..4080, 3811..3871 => 1.62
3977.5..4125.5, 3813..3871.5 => 1.59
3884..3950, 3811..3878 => 1.11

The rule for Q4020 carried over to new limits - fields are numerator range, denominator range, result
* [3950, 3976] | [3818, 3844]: 1.16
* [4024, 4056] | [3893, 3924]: 1.28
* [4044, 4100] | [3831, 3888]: 1.60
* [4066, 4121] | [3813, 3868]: 1.62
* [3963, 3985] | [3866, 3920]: 0.86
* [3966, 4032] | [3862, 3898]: 1.41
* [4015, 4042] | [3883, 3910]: 1.55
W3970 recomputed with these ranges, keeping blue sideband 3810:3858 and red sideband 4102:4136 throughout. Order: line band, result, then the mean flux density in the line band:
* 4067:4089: -2.21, 9.36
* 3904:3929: -3.21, 7.82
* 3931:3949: 3.10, 5.94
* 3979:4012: -5.00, 8.88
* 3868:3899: 1.23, 6.35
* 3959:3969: 2.67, 5.42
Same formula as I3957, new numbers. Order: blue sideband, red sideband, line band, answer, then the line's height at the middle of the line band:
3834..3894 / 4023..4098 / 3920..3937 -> 3.66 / 7.34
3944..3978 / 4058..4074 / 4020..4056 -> -3.65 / 8.54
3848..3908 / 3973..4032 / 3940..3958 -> 1.09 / 8.05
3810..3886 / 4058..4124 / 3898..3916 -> -2.59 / 6.93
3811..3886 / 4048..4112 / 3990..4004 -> -2.50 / 7.97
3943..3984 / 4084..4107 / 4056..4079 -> -2.91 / 8.17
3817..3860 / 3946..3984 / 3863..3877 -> -2.04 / 6.16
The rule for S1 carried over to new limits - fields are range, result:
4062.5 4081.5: 8.83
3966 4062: 4.331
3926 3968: 3.533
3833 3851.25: 3.625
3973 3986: 4.822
